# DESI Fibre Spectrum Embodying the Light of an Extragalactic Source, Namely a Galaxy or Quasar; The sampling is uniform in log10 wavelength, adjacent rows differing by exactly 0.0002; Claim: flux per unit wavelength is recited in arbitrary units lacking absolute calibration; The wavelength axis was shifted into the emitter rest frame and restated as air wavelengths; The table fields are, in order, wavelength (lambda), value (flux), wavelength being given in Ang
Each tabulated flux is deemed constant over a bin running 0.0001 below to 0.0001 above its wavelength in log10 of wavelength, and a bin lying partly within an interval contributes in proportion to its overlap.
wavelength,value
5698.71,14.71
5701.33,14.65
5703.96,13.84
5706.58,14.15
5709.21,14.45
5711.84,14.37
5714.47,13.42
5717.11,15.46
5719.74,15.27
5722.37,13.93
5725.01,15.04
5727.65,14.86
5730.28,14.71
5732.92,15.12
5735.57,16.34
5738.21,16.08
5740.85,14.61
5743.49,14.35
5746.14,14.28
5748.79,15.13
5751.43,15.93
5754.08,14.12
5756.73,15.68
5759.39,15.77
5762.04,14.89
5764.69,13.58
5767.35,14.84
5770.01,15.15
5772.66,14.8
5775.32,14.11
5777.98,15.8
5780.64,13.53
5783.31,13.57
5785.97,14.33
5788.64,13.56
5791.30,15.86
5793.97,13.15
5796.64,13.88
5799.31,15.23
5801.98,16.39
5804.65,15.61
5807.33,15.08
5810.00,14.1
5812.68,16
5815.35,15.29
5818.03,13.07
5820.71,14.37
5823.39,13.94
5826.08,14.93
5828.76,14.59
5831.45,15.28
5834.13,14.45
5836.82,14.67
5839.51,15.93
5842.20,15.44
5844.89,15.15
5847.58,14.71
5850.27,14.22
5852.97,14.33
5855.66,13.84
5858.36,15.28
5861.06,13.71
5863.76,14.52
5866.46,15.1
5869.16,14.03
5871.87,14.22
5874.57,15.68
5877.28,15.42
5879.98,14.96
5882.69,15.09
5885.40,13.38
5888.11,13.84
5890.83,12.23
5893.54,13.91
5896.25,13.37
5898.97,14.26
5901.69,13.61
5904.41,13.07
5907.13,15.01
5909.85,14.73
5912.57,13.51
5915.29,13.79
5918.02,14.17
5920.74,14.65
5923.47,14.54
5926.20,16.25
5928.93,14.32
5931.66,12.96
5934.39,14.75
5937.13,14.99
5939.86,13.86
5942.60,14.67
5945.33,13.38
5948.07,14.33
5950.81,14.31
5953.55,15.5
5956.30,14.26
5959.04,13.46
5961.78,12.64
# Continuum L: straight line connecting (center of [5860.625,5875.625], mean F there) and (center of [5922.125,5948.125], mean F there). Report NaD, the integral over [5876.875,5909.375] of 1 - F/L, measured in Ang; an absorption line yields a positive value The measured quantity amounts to 1.17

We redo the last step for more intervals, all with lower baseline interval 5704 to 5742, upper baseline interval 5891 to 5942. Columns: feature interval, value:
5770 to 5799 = 0.55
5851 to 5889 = -0.55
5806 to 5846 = -0.96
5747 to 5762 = -0.56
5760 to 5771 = 0.00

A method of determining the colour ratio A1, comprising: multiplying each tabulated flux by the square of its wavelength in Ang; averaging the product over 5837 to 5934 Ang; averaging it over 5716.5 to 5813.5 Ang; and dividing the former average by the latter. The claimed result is 1.01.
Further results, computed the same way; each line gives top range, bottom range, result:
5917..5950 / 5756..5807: 1.03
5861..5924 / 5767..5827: 1.00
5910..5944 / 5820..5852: 1.00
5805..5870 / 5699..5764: 1.03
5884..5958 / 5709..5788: 1.01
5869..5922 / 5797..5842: 0.97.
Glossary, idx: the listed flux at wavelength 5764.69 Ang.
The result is 13.58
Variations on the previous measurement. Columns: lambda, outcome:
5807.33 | 15.08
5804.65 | 15.61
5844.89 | 15.15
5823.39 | 13.94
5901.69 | 13.61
